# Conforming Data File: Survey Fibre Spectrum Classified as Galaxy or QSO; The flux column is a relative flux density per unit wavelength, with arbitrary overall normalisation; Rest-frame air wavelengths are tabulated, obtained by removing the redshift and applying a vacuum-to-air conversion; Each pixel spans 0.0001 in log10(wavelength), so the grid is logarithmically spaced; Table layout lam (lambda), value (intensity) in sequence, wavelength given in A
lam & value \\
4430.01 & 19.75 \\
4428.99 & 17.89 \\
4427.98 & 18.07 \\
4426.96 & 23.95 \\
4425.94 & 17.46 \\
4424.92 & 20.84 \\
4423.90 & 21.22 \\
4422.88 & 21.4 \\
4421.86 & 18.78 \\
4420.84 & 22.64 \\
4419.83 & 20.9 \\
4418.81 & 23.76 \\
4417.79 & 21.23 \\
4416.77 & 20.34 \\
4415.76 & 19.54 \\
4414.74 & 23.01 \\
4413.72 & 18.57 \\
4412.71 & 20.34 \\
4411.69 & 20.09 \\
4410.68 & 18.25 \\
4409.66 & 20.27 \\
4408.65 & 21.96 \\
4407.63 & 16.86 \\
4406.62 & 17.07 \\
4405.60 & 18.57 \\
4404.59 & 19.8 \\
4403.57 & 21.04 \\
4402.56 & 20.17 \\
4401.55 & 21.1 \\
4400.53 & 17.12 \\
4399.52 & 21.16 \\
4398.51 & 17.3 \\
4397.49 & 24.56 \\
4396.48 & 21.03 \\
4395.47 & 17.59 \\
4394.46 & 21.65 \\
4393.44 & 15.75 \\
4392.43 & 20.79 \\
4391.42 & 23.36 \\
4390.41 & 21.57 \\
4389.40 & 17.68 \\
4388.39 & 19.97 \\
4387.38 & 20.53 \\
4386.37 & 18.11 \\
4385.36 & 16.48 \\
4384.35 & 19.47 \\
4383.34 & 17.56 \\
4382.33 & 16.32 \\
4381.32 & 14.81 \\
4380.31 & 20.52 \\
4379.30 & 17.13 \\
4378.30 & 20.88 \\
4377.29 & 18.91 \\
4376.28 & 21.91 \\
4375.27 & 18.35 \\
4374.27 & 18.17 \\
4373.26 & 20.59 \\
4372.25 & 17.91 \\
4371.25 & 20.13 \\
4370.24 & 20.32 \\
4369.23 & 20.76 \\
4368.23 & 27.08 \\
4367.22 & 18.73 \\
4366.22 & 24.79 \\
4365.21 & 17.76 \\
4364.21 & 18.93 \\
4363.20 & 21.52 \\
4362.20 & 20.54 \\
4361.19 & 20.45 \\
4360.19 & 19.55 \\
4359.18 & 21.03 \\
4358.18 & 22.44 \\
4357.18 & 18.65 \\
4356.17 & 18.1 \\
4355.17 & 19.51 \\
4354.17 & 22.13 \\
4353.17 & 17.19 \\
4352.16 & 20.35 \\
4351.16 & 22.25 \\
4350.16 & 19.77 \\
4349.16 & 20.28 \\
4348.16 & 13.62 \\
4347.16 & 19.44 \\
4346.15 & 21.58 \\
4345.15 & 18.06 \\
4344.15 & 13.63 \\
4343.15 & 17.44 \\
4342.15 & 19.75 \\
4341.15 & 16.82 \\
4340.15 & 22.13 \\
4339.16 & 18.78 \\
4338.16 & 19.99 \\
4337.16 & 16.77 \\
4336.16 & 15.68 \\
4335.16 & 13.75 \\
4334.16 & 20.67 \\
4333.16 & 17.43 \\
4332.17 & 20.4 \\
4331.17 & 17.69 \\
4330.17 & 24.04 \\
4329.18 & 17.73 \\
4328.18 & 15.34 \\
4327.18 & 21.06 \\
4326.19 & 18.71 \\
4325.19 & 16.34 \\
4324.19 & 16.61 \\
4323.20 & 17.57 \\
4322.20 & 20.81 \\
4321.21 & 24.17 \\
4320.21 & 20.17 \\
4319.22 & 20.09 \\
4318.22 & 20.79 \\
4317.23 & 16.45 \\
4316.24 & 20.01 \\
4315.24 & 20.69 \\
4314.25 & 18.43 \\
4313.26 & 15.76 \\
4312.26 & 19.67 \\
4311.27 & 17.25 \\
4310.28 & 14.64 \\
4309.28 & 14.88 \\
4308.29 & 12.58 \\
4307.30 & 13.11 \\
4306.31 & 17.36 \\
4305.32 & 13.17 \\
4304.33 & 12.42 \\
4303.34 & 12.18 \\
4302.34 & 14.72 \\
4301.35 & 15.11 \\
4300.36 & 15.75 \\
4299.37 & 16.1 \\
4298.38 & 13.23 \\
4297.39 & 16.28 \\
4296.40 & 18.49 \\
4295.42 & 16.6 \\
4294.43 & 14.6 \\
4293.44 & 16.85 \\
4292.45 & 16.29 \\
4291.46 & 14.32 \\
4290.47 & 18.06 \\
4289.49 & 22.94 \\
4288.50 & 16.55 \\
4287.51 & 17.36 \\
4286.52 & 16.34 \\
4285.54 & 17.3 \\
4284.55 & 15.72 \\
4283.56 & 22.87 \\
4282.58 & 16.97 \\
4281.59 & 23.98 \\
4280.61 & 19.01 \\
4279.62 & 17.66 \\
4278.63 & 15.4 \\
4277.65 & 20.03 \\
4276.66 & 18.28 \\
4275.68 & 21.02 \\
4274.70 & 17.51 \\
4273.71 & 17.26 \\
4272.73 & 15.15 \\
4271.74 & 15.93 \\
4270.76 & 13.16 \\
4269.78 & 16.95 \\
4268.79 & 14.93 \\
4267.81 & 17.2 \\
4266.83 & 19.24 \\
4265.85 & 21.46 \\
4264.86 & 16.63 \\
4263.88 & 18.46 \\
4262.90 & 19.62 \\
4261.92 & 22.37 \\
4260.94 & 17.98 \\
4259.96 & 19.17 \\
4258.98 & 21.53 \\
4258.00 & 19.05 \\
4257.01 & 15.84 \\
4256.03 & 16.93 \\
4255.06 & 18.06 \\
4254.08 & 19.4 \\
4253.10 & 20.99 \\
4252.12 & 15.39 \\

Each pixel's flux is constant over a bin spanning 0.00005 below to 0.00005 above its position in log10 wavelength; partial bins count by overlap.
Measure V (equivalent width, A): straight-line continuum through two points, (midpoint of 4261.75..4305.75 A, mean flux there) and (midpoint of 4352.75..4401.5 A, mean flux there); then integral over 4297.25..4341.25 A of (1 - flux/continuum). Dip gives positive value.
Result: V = 1.7 A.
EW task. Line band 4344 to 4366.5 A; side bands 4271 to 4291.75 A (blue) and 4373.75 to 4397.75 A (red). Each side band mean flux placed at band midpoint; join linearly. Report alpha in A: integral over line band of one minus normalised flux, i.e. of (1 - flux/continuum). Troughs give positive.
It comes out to -0.9 A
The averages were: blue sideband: 18.1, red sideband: 19.2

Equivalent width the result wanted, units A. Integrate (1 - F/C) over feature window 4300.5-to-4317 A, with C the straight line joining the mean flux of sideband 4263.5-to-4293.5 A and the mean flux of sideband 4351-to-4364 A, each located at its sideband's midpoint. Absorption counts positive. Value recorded 2.6 A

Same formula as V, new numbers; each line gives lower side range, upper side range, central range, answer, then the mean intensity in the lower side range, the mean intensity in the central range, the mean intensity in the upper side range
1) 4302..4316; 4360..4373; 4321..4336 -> -1.2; 15.6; 18.6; 20.7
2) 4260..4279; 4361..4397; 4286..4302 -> 1.5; 17.9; 16.5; 19.7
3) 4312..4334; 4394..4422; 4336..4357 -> 0.7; 19.1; 18.8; 20.2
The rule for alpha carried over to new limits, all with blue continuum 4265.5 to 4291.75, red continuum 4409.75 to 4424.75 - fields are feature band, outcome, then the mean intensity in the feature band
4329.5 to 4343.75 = 0.33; 18.6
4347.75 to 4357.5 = 0.07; 19.2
